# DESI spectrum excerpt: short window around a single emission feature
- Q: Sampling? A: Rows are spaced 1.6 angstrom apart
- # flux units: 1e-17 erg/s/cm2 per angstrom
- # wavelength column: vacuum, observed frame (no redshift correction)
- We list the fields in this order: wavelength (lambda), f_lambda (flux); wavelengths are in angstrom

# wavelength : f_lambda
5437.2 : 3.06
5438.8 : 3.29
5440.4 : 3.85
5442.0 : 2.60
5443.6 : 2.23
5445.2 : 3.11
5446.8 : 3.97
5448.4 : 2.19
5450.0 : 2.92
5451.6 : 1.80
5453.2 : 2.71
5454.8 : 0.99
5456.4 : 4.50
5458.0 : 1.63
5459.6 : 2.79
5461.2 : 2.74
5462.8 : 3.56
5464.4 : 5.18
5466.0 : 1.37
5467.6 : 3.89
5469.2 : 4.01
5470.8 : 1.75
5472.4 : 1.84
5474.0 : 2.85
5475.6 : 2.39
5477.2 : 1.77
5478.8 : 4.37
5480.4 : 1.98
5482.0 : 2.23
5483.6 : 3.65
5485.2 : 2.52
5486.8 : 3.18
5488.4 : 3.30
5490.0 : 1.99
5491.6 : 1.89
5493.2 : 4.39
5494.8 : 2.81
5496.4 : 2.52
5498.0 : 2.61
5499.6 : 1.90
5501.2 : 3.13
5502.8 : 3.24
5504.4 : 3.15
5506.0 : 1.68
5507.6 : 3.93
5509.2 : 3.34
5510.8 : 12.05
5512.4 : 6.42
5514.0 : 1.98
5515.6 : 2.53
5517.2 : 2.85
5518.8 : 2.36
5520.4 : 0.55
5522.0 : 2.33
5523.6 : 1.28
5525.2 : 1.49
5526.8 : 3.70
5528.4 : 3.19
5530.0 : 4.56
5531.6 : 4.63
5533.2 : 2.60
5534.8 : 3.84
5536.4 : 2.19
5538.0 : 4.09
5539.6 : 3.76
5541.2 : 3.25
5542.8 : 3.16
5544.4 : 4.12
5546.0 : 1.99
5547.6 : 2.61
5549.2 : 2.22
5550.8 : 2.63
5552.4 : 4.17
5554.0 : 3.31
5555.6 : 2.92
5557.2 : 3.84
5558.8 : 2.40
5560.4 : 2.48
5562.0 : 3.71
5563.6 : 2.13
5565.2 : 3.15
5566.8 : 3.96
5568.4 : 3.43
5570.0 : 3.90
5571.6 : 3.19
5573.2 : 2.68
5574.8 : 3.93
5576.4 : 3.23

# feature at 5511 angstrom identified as Hbeta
